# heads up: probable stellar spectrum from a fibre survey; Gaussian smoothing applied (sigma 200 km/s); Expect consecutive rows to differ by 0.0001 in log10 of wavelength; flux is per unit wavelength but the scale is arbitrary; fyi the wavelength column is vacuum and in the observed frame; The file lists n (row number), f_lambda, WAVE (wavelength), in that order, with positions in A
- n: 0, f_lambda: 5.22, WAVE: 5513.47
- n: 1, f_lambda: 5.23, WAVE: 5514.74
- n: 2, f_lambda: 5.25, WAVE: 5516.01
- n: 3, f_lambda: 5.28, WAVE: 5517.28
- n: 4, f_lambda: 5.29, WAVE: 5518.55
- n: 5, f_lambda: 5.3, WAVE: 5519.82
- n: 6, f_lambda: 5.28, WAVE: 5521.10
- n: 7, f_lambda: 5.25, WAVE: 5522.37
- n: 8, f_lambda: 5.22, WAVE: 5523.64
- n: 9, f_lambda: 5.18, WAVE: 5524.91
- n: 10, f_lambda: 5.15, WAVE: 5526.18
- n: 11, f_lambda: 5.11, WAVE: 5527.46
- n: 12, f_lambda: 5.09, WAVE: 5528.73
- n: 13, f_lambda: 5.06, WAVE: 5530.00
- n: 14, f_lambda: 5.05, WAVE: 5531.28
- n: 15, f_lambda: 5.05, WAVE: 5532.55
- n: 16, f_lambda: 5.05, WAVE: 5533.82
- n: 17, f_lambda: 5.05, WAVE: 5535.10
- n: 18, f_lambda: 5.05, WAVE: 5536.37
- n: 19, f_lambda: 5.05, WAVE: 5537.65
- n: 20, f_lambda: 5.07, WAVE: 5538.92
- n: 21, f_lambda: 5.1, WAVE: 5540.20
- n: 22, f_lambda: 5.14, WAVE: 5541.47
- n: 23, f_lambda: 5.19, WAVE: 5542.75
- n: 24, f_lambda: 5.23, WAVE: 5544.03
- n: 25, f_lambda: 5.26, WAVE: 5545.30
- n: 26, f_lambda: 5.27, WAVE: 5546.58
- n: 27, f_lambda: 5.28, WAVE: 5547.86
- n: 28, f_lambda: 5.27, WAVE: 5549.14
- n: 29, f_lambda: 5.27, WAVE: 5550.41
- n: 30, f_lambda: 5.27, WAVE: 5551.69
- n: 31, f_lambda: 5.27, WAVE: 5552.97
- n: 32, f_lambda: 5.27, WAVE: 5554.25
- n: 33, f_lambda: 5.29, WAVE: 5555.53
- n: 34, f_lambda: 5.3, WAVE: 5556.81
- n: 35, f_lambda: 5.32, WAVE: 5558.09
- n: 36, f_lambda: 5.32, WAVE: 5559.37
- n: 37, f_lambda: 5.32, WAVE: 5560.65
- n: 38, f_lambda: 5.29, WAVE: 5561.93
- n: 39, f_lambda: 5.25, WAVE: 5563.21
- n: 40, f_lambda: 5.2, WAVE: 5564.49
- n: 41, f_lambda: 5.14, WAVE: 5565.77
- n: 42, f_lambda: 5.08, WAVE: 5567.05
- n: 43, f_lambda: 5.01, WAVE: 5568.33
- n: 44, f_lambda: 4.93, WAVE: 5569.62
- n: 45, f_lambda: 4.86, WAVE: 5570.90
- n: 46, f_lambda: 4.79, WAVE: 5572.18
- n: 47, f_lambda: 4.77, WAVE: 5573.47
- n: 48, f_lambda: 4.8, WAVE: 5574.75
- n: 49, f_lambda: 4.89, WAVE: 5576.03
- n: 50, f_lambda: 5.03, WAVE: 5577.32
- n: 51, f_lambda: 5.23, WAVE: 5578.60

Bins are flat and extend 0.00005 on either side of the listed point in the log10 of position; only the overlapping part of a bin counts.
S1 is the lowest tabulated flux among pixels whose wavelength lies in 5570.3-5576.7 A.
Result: 4.77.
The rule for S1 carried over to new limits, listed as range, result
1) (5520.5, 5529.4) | 5.09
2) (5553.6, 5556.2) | 5.27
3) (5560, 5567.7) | 5.08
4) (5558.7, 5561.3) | 5.32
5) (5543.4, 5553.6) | 5.23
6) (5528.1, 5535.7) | 5.05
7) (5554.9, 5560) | 5.29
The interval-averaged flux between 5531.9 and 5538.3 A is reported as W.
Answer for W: 5.06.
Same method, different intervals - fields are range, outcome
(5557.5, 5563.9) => 5.3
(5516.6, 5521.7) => 5.28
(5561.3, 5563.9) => 5.27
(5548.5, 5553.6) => 5.27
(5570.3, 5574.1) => 4.8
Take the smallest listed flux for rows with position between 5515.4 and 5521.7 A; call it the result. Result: 5.25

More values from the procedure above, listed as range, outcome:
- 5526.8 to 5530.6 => 5.06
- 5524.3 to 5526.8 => 5.15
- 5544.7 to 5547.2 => 5.26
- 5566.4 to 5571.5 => 4.86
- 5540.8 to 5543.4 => 5.14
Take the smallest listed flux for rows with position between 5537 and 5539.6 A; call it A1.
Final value 5.05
